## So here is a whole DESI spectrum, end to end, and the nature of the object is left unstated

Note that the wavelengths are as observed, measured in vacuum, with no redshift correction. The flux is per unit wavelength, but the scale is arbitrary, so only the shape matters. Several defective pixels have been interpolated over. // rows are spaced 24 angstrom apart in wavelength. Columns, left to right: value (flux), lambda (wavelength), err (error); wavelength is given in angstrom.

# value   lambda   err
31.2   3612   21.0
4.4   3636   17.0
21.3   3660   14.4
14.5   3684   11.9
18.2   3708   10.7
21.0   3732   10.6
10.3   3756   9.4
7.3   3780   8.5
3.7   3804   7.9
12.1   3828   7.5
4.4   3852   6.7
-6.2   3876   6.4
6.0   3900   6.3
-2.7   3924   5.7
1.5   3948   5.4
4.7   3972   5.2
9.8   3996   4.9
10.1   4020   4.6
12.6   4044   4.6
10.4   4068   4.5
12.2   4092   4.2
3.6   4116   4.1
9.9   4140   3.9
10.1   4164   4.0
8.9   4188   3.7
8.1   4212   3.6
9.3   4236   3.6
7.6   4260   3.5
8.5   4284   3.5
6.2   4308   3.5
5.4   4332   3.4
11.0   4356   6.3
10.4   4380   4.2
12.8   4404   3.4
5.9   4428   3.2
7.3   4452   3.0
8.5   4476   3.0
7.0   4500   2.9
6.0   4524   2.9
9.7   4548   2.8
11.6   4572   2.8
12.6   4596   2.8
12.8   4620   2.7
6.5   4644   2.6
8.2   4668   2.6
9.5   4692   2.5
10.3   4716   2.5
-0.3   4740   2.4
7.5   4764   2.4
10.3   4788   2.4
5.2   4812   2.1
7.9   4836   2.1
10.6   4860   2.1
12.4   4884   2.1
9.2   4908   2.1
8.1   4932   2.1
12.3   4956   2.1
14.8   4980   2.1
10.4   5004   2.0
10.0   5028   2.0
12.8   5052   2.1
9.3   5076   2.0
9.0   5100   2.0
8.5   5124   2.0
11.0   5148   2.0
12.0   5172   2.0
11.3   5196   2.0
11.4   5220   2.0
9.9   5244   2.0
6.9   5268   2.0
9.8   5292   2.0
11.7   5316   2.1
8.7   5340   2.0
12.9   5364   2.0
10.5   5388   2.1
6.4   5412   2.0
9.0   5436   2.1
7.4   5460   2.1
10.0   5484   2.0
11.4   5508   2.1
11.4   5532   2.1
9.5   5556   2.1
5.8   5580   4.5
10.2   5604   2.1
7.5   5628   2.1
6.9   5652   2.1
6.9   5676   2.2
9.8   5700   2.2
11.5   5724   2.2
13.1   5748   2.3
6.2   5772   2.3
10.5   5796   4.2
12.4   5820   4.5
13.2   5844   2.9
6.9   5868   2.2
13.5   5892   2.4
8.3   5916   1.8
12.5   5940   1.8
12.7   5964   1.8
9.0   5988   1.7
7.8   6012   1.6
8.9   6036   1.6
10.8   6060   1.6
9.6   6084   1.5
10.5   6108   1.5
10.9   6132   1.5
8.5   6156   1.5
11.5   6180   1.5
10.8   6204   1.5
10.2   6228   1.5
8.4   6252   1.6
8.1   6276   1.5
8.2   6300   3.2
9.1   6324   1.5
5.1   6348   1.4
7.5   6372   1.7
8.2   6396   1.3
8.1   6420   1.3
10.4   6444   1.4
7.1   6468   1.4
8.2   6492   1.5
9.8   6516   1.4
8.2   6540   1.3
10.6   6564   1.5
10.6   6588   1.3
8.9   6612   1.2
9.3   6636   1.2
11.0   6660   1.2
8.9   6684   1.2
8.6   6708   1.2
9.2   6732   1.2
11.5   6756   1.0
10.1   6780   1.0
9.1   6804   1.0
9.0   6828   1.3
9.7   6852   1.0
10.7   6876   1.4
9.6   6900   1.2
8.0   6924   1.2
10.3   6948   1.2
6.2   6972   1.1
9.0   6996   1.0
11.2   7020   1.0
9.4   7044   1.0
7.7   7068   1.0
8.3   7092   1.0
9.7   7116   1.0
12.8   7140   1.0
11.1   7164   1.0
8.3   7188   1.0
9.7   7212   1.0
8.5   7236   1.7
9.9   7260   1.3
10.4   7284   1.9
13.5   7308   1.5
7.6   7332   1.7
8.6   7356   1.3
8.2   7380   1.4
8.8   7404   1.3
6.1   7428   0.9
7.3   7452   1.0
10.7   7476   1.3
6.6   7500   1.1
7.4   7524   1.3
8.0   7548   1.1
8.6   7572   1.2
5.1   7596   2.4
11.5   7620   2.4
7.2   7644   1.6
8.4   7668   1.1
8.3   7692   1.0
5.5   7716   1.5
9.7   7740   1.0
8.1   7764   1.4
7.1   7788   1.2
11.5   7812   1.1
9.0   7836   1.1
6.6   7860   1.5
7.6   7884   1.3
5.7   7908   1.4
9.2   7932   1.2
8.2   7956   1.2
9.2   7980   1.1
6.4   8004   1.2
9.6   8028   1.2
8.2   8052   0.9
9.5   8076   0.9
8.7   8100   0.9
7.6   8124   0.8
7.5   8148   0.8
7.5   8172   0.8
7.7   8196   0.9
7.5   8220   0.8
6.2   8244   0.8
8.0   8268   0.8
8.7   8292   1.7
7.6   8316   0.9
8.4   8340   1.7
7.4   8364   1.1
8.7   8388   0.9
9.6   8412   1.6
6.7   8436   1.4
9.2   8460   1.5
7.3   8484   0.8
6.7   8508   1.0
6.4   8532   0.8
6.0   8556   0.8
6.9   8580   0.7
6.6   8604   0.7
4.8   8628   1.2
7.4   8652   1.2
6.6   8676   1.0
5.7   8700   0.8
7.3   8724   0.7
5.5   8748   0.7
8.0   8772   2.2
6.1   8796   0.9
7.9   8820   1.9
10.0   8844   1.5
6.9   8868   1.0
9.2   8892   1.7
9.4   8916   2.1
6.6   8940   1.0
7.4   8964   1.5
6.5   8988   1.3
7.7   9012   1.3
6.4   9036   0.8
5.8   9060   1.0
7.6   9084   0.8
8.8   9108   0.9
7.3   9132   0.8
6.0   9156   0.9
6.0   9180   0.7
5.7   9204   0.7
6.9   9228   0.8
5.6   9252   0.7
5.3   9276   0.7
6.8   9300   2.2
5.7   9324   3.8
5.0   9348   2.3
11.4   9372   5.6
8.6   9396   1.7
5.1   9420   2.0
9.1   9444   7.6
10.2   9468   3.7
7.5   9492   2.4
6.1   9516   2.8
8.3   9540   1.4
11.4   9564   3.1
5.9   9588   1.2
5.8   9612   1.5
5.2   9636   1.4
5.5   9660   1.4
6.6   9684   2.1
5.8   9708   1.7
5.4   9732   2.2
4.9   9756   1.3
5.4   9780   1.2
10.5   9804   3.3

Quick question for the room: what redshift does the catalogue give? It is 0.087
